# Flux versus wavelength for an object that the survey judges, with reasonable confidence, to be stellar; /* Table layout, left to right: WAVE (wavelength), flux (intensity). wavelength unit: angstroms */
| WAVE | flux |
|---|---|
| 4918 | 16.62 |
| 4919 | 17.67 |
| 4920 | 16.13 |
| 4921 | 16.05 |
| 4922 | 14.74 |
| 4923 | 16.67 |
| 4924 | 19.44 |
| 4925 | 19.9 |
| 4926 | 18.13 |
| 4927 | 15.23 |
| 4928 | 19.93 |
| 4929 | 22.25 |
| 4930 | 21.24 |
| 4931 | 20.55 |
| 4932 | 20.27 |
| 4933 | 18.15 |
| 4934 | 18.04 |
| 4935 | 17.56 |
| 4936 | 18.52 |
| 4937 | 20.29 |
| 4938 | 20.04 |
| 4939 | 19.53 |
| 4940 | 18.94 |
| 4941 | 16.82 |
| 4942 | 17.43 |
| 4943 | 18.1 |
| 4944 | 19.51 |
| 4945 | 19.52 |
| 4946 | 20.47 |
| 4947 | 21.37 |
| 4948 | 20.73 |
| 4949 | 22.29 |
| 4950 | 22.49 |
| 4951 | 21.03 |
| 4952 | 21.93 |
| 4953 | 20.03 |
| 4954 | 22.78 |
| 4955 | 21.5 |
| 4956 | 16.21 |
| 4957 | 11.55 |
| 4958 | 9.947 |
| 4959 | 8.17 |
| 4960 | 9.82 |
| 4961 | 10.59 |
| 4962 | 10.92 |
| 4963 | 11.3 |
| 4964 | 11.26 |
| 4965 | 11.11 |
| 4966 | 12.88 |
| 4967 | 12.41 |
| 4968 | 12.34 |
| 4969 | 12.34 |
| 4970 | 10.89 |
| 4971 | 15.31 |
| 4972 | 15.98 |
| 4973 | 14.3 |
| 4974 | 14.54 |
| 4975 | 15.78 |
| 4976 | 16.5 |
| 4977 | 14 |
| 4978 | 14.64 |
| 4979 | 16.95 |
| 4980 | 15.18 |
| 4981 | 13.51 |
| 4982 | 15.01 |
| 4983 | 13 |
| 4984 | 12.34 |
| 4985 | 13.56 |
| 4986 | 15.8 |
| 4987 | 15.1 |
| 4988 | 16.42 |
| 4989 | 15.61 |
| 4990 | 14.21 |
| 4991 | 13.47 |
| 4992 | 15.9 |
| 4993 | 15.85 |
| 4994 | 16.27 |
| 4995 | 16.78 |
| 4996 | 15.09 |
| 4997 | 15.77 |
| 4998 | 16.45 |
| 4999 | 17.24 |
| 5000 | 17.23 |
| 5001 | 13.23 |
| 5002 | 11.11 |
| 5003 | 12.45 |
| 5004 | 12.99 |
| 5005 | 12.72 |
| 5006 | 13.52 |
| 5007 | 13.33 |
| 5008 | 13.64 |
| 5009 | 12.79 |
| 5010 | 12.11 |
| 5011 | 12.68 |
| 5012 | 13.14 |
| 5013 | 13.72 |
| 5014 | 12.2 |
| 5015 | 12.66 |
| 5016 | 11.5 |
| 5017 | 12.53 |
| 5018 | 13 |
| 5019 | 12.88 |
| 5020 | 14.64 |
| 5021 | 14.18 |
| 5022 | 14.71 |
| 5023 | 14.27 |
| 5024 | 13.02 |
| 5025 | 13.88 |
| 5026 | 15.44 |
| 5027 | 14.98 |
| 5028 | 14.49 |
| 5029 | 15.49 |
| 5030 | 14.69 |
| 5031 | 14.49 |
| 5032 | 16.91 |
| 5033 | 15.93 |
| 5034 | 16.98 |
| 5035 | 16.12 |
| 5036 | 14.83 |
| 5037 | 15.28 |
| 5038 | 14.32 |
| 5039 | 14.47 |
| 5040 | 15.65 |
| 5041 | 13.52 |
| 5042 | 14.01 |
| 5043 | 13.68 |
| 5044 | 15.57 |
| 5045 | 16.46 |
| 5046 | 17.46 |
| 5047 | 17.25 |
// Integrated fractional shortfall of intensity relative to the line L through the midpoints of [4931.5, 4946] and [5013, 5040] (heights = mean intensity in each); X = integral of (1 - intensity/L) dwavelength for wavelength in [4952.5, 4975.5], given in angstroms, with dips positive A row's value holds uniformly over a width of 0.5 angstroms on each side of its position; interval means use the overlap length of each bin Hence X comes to 5.2 angstroms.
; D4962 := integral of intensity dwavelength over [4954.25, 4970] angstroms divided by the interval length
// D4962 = 12.3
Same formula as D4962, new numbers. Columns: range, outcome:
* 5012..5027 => 13.5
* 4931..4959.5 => 18.7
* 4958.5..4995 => 13.7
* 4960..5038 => 14.1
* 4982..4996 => 15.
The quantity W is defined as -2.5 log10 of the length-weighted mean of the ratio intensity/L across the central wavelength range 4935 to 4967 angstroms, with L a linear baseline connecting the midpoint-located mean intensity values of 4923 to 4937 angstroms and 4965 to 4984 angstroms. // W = 0.00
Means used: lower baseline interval 19.1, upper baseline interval 14.1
